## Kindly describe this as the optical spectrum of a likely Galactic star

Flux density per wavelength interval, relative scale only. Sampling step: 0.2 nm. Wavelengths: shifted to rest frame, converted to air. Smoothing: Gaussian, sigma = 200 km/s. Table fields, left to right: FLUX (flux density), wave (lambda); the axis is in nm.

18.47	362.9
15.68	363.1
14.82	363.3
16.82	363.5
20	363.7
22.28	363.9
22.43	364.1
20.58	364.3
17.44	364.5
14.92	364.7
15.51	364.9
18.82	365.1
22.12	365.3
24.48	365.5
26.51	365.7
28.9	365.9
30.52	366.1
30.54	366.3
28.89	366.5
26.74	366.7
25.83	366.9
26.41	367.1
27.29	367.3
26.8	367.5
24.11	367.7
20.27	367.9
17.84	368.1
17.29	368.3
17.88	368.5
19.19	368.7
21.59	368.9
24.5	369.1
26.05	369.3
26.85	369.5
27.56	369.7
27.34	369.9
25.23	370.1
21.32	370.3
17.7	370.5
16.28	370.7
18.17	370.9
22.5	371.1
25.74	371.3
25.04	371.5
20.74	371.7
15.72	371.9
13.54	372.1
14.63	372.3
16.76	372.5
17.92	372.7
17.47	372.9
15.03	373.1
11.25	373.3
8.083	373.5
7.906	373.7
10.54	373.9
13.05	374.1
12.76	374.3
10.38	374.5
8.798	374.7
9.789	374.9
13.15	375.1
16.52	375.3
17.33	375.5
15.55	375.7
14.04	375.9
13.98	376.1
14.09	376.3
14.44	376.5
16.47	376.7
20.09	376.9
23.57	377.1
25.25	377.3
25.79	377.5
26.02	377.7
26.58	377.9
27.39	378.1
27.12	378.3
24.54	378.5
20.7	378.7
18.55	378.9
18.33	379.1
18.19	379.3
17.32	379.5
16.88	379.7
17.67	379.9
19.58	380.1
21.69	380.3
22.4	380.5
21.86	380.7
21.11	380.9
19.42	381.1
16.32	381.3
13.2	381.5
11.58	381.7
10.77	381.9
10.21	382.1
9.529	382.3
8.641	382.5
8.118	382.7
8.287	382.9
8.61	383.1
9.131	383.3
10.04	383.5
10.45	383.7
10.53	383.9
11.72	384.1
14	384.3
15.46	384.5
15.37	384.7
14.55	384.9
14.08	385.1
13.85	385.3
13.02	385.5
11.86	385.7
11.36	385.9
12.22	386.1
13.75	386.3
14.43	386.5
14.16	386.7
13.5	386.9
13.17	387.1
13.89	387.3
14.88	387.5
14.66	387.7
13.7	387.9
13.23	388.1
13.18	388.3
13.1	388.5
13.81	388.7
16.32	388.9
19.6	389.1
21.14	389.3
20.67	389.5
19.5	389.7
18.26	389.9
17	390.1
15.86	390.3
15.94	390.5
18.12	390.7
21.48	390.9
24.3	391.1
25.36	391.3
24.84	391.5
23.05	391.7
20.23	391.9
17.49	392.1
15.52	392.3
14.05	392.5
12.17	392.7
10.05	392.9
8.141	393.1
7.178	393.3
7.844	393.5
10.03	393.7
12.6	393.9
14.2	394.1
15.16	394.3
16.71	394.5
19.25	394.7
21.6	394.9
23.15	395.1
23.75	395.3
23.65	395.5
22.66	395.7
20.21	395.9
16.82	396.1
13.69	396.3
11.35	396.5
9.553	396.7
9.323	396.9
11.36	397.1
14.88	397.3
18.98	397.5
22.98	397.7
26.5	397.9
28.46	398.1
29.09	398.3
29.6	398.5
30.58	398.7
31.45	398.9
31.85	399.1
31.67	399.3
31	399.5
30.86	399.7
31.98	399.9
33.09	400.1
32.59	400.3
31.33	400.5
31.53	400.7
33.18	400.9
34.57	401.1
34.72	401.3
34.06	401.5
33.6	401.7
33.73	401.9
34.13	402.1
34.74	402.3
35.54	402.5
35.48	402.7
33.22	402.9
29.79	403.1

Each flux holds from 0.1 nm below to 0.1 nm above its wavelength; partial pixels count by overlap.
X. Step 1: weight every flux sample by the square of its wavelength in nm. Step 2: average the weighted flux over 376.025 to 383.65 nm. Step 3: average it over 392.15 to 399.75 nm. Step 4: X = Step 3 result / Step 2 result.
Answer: 1.2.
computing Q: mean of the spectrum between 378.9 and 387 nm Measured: 14.1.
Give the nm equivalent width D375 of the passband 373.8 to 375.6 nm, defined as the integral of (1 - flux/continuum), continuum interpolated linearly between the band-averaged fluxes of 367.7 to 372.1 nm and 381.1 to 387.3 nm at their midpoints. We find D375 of 0.58 nm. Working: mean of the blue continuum 21.5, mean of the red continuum 12.2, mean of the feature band 12.5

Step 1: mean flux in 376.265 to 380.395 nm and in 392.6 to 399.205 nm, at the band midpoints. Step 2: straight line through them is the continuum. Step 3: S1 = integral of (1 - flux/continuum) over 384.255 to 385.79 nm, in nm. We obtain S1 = 0.46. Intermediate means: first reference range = 21.1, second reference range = 18.3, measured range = 14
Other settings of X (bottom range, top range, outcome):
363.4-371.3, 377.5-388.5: 0.74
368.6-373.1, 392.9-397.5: 0.82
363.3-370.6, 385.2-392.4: 0.81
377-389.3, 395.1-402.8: 1.84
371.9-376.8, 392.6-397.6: 1.23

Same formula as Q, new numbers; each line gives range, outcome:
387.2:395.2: 16.4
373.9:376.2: 13.1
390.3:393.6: 16.6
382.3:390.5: 13.7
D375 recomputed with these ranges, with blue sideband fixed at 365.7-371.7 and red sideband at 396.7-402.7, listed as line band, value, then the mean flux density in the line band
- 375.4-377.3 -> 0.61 nm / 17.1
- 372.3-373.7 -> 0.61 nm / 14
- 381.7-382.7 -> 0.62 nm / 9.8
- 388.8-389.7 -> 0.26 nm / 19.4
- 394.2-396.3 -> 0.62 nm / 20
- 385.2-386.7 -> 0.77 nm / 13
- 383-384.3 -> 0.79 nm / 10.4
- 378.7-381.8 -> 0.90 nm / 18.4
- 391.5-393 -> 0.60 nm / 16.7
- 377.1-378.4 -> -0.04 nm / 26.1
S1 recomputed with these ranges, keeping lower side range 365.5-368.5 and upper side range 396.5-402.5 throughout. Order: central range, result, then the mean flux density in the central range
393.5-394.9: 0.66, 14.7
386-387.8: 0.88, 13.9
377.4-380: 0.43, 21.9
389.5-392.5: 0.85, 19.6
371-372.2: 0.24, 20.5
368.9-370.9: 0.18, 23.3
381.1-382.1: 0.50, 13.3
